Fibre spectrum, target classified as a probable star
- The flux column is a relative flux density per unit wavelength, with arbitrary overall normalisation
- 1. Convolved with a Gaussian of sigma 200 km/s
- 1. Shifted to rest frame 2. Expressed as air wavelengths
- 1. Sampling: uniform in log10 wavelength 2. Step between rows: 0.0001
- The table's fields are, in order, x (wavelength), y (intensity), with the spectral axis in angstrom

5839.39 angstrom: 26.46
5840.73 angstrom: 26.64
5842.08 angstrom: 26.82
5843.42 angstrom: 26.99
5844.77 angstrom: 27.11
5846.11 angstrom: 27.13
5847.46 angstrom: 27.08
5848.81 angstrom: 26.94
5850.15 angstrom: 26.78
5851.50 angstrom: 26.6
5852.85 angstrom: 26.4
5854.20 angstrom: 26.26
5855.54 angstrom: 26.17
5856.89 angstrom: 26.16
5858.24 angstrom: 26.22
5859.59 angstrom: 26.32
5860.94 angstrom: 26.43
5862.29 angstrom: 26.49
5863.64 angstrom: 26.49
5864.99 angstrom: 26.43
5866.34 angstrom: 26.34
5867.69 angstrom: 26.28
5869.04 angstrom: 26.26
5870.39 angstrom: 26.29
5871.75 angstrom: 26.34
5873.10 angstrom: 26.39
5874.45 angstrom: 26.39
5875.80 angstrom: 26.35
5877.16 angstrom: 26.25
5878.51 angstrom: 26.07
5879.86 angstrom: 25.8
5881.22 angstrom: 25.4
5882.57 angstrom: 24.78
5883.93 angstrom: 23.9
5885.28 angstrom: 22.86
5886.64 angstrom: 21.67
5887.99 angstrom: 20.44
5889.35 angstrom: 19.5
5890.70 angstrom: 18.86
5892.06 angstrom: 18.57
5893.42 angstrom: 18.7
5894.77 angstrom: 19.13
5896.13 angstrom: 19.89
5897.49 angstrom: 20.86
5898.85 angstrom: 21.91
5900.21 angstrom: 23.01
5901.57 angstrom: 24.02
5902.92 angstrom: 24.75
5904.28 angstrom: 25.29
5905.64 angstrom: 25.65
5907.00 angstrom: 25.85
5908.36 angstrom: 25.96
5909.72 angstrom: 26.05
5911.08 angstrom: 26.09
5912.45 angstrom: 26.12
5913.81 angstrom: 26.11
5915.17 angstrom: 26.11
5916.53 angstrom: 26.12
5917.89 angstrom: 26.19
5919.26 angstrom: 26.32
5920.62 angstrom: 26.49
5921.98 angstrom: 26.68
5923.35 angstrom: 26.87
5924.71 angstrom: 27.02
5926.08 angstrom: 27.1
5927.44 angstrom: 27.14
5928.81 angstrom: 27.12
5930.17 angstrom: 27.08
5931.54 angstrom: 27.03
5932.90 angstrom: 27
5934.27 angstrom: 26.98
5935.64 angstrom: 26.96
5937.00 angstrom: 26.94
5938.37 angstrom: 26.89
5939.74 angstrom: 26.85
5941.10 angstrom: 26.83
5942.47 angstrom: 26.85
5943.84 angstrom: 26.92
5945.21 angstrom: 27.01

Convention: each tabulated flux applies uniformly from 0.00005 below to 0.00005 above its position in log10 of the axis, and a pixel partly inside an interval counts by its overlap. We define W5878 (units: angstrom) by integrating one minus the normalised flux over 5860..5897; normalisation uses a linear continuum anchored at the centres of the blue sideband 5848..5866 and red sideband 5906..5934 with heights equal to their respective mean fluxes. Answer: 3.4 angstrom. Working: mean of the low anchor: 26.4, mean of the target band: 24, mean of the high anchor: 26.5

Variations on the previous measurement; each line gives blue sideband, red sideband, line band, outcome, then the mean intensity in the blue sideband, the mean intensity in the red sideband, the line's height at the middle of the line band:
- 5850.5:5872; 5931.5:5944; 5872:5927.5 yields 4.79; 26.3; 26.9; 26.6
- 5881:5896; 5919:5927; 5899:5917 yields -0.78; 21.1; 26.8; 24.3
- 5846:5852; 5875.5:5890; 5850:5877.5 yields -0.89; 26.9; 23.8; 25.6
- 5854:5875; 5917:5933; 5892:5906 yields 2.40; 26.3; 26.8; 26.6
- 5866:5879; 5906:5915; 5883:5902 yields 3.77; 26.3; 26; 26.1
